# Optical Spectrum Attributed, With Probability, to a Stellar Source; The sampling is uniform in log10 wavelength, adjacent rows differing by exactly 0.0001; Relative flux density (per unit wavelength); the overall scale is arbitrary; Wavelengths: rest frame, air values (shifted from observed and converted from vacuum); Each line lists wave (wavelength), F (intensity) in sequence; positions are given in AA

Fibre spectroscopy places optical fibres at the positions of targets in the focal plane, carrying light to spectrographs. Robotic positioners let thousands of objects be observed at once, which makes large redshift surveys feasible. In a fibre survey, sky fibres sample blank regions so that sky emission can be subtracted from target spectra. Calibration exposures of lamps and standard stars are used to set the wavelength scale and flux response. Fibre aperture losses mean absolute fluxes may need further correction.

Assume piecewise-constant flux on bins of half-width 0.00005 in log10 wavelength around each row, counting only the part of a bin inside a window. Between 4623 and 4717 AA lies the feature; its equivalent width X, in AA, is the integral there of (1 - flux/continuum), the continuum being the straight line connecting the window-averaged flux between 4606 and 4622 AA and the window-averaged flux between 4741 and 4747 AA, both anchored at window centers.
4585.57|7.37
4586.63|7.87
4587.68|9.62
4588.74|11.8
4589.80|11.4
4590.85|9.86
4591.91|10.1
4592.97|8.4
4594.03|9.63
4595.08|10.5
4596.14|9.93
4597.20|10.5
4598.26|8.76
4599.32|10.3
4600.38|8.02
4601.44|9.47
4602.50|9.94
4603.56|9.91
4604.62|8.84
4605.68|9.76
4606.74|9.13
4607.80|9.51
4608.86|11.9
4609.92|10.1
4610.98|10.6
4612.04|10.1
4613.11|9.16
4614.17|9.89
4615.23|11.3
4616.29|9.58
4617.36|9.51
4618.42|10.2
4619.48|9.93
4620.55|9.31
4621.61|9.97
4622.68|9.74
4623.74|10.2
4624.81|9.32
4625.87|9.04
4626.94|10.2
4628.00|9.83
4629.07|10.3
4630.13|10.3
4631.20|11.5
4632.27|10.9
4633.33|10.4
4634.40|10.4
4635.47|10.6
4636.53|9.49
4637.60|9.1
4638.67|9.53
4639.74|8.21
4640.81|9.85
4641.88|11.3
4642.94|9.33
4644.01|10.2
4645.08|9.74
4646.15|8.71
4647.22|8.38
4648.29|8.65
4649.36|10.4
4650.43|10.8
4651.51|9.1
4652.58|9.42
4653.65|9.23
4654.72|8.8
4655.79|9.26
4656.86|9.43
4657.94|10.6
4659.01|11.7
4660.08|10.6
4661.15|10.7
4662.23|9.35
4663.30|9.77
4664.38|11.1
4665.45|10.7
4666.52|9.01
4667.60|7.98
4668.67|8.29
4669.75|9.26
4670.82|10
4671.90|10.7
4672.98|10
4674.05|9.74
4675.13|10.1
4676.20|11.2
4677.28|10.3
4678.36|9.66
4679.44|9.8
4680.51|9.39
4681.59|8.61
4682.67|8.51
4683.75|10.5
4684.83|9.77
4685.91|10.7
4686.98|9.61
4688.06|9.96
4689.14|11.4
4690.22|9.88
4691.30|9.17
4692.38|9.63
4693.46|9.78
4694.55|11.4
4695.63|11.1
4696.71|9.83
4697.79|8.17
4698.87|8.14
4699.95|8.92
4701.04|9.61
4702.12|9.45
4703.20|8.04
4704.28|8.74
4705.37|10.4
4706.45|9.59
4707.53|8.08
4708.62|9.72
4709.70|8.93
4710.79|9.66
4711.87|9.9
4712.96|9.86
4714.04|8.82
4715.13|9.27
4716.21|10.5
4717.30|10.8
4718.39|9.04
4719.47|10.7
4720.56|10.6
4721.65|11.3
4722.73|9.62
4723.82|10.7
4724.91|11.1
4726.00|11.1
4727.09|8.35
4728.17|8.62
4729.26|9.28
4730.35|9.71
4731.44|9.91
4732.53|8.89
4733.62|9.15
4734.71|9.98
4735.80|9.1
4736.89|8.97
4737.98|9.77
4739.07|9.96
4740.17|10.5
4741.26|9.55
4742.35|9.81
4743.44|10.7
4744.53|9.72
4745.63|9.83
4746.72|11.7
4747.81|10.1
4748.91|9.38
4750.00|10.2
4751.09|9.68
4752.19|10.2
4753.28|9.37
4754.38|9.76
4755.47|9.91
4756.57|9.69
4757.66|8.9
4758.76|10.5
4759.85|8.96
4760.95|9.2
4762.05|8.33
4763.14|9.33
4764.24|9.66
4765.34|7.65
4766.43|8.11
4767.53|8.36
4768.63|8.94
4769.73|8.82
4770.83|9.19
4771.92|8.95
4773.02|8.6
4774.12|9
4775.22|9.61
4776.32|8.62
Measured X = 3.2 AA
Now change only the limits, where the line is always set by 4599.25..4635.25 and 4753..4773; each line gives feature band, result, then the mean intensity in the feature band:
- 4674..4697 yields -1.1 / 10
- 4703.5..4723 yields -0.7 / 9.73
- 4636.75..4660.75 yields 0.3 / 9.66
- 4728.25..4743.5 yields -0.6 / 9.6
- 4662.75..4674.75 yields -0.1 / 9.69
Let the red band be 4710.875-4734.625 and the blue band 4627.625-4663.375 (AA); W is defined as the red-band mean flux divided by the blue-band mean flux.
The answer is 1.0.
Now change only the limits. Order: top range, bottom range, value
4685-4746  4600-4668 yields 0.99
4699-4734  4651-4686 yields 0.98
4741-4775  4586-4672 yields 0.96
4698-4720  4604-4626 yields 0.95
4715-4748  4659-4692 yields 1.01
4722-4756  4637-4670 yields 1.02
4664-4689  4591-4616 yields 1.00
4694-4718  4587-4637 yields 0.95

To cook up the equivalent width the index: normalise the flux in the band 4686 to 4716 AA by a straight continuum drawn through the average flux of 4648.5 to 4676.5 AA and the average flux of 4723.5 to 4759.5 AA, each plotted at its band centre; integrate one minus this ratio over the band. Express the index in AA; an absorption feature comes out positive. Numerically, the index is 0.9 AA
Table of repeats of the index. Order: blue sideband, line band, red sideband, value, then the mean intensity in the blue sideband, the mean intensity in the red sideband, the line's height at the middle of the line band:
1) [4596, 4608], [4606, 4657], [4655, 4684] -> -1.0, 9.49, 9.84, 9.64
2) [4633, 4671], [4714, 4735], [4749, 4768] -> -1.1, 9.7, 9.29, 9.42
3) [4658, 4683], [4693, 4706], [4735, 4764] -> 0.5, 9.87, 9.74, 9.82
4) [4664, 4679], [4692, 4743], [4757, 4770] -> -1.6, 9.85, 8.91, 9.38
